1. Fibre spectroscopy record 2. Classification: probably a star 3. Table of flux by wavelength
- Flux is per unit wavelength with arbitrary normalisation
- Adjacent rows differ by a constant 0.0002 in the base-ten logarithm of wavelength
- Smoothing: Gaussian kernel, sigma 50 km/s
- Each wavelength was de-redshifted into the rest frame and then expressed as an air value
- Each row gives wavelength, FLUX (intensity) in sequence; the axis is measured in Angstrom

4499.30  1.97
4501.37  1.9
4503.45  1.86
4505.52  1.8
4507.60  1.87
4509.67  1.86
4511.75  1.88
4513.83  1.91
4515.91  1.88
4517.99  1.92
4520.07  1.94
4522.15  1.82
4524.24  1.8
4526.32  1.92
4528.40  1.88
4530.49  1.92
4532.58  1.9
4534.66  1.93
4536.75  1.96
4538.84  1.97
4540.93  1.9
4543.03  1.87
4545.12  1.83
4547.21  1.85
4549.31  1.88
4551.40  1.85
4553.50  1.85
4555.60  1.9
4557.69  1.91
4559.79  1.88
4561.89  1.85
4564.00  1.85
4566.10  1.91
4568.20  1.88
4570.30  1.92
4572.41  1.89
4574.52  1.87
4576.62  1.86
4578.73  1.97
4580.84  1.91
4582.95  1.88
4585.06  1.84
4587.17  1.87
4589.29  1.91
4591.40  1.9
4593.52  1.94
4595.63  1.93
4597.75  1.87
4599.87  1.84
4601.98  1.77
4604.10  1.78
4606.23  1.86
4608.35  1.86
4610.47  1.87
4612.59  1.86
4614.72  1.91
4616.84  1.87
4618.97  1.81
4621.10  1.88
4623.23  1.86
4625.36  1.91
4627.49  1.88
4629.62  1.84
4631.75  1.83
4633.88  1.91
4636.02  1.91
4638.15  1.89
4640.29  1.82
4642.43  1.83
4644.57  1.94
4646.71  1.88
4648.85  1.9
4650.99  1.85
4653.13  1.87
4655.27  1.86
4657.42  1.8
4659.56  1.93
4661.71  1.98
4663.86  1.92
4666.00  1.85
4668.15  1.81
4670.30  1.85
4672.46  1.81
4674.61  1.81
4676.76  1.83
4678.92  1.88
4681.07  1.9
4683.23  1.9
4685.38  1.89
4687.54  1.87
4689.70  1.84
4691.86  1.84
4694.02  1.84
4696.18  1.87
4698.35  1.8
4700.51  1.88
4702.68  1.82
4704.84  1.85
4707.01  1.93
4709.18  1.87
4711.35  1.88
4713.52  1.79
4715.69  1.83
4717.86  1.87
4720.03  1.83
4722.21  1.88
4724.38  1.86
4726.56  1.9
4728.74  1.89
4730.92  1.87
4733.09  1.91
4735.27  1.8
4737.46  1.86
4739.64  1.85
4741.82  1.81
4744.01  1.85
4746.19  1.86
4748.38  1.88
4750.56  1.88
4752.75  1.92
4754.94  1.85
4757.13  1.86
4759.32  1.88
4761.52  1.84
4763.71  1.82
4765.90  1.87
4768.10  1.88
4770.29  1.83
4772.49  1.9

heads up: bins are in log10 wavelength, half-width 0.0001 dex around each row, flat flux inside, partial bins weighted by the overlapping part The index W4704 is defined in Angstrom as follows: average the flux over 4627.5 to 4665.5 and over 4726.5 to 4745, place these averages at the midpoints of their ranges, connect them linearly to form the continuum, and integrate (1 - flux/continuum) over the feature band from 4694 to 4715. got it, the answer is 0.1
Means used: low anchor 1.88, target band 1.85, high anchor 1.86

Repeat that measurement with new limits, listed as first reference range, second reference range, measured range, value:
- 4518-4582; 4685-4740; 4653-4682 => 0.0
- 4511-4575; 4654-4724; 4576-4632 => 0.1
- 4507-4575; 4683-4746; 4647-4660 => 0.0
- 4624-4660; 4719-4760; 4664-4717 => 0.5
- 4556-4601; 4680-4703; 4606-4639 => 0.1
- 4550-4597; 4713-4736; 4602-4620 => 0.3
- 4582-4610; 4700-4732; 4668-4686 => 0.1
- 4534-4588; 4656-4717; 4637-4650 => -0.1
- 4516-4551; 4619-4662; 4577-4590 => -0.1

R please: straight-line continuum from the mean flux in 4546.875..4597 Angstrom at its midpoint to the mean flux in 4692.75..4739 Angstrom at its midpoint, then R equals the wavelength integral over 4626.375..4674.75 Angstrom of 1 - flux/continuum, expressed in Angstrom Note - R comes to 0.1 Angstrom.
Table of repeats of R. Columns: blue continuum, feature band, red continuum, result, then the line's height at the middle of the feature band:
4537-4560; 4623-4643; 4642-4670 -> 0.1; 1.88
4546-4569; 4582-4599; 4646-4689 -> -0.2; 1.87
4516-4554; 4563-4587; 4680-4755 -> -0.1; 1.88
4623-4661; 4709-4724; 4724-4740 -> 0.2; 1.87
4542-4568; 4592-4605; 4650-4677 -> 0.1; 1.87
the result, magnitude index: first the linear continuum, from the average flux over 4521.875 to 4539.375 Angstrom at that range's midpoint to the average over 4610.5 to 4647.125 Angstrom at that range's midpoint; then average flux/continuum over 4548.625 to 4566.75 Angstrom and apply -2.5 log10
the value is 0.01 mag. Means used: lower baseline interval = 1.9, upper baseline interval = 1.87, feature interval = 1.87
